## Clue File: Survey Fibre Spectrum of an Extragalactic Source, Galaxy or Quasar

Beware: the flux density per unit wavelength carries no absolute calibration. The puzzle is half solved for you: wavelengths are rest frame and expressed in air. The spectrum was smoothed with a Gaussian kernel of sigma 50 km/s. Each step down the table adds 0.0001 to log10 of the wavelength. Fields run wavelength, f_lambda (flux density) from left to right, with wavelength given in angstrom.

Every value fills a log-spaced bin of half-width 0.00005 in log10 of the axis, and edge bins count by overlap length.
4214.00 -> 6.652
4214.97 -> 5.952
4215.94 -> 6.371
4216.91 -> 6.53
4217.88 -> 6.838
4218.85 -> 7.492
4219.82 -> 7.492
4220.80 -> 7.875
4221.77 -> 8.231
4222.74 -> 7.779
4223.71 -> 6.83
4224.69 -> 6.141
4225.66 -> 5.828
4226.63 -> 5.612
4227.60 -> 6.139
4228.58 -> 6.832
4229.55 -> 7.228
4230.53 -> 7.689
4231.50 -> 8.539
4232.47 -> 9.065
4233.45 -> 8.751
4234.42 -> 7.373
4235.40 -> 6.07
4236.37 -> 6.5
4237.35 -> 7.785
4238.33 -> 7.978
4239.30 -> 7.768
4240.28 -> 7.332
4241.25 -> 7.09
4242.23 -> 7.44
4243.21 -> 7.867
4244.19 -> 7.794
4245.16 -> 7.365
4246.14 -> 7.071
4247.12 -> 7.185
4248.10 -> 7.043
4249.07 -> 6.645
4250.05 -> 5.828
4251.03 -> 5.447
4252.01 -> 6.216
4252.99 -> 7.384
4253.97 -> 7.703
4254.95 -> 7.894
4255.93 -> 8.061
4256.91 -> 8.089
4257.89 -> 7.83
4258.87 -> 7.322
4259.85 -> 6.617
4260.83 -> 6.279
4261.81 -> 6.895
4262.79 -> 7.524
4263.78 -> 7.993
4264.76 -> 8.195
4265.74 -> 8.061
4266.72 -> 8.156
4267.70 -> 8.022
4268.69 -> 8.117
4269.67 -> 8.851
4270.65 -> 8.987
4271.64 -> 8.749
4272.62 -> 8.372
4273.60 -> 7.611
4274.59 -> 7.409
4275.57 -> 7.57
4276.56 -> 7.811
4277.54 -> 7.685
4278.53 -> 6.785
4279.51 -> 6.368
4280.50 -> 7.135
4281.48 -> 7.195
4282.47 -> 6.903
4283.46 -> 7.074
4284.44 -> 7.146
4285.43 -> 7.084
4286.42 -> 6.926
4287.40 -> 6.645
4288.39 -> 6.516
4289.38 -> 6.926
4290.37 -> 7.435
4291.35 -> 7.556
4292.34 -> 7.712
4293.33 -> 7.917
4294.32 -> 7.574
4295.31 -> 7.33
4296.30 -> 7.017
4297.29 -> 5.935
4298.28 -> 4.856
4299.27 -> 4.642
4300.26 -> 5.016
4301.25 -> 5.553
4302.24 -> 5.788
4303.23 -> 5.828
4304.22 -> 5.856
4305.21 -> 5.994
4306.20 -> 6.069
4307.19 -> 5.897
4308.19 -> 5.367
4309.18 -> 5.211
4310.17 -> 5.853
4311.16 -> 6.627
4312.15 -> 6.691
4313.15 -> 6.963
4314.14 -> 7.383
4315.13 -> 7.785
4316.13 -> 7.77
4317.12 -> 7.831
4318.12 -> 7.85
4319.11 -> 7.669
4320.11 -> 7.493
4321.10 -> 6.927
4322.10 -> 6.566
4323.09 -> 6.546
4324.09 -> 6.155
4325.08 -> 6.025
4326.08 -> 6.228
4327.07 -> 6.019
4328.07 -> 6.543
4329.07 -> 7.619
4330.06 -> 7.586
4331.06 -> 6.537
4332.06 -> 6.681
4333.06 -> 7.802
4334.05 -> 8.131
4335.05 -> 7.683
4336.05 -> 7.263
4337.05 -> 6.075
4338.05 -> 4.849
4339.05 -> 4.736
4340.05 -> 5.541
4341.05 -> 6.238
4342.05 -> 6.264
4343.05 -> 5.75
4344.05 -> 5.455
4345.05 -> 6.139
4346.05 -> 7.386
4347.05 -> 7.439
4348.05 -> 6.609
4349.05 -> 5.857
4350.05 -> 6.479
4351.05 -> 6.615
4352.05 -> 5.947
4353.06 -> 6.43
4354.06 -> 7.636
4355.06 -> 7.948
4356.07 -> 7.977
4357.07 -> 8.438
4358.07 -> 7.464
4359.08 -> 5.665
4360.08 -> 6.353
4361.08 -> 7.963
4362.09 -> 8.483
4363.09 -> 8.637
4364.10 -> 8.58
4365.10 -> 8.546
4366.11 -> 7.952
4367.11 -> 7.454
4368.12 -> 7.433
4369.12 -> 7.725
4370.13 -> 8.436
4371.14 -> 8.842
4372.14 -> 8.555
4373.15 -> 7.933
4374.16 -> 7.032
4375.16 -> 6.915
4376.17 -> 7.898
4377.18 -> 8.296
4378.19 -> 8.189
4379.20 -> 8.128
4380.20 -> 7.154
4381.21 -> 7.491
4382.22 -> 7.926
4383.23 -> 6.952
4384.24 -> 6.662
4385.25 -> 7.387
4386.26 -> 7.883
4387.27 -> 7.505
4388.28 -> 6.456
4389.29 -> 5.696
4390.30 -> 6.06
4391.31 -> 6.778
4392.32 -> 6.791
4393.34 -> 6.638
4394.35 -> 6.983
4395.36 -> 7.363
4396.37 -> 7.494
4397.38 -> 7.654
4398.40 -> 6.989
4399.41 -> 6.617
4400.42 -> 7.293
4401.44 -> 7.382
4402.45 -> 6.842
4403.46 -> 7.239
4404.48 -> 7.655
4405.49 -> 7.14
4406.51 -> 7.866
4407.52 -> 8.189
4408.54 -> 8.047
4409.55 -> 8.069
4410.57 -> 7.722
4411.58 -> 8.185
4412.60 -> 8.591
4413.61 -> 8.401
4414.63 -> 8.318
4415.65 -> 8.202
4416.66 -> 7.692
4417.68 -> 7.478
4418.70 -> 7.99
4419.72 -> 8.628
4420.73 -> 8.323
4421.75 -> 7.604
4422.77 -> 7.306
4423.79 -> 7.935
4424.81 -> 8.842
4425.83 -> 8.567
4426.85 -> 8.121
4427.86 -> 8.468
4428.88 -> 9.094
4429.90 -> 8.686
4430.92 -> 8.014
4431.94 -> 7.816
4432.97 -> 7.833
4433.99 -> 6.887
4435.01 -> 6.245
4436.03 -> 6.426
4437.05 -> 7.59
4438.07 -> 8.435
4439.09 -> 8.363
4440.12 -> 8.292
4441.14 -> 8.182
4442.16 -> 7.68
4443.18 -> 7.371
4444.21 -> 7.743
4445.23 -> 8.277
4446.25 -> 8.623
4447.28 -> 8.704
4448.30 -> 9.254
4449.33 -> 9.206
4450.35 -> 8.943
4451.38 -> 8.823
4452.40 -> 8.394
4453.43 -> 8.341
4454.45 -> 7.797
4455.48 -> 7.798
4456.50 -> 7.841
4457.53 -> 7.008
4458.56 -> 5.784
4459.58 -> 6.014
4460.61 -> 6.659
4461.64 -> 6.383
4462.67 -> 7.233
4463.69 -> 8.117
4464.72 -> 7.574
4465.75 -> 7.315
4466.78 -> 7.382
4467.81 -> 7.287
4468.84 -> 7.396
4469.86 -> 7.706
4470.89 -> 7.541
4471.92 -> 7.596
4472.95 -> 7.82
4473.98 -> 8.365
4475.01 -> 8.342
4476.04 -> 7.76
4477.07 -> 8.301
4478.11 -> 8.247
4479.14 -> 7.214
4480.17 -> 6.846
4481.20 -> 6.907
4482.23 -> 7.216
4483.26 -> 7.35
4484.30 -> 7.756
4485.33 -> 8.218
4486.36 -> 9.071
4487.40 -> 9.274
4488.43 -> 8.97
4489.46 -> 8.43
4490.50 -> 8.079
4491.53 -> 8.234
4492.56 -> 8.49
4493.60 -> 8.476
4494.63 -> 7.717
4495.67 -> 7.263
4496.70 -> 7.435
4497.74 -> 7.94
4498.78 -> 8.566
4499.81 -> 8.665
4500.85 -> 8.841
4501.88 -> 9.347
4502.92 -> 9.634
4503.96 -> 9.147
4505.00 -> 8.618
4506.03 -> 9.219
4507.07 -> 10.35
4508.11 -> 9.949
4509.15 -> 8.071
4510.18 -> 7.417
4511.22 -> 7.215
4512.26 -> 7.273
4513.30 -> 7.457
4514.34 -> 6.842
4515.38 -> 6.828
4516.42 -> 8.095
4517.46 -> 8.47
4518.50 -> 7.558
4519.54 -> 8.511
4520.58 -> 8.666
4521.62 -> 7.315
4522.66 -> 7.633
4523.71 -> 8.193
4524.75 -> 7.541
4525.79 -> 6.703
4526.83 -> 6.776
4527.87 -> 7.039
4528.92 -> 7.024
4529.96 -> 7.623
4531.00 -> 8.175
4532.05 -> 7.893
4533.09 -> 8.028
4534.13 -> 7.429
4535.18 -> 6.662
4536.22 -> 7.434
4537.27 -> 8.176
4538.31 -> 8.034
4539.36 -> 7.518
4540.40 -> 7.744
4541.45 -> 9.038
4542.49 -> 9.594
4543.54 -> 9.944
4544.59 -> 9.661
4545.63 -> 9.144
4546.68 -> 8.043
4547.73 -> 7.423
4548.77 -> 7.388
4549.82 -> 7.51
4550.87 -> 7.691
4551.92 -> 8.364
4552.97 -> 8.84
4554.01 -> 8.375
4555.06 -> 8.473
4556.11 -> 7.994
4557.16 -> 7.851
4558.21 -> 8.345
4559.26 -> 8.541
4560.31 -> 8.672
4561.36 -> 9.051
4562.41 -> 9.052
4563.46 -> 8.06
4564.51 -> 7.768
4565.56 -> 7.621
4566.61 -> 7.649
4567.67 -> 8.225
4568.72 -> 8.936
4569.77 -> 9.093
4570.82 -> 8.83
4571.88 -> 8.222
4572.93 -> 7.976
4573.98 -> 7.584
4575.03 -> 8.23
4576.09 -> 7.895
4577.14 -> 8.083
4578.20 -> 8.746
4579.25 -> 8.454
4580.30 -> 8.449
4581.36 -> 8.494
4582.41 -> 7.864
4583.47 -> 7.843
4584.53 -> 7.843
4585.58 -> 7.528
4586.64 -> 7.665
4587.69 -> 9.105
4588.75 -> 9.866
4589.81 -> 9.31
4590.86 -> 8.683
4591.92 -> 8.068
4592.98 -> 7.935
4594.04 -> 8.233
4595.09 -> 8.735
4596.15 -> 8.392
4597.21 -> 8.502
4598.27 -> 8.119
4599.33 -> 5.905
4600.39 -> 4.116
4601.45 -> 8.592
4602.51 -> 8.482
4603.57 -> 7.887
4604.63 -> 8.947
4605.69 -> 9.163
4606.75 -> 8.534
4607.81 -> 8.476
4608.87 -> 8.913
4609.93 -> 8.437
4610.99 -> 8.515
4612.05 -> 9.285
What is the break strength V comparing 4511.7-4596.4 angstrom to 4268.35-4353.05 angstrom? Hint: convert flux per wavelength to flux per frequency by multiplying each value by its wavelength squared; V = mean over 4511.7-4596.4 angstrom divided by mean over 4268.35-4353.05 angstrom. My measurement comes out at 1.34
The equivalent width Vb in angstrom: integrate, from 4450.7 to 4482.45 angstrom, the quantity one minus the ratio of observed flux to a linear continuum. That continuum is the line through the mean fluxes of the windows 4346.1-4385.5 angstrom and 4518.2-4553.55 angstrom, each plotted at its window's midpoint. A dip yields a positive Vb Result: 1.0 angstrom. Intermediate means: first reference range 7.52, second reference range 7.96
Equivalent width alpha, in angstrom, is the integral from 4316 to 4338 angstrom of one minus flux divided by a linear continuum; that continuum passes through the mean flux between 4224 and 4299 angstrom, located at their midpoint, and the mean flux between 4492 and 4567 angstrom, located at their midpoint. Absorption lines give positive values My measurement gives 1.5 angstrom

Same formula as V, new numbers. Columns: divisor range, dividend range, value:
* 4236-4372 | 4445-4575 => 1.25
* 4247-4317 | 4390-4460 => 1.19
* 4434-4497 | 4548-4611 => 1.11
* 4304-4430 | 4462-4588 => 1.19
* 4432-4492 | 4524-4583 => 1.09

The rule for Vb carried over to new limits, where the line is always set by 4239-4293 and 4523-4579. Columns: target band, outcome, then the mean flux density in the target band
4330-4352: 3.22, 6.47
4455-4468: 1.29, 7.1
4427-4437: 0.11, 7.73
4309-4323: 0.84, 7.07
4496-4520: -0.93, 8.32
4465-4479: 0.28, 7.75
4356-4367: -0.24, 7.81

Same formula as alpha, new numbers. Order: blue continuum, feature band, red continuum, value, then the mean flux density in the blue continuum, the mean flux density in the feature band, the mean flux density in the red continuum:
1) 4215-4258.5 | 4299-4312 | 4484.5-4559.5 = 3.0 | 7.22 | 5.72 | 8.16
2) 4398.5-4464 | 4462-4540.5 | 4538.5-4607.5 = 1.3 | 7.85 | 7.93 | 8.27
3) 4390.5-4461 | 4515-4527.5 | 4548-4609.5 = 0.6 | 7.79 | 7.69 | 8.22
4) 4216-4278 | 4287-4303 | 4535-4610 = 2.2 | 7.42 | 6.51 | 8.26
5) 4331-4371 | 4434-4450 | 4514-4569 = -1.0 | 7.04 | 8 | 8.02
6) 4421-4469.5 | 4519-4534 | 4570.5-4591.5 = 0.9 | 7.82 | 7.65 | 8.33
